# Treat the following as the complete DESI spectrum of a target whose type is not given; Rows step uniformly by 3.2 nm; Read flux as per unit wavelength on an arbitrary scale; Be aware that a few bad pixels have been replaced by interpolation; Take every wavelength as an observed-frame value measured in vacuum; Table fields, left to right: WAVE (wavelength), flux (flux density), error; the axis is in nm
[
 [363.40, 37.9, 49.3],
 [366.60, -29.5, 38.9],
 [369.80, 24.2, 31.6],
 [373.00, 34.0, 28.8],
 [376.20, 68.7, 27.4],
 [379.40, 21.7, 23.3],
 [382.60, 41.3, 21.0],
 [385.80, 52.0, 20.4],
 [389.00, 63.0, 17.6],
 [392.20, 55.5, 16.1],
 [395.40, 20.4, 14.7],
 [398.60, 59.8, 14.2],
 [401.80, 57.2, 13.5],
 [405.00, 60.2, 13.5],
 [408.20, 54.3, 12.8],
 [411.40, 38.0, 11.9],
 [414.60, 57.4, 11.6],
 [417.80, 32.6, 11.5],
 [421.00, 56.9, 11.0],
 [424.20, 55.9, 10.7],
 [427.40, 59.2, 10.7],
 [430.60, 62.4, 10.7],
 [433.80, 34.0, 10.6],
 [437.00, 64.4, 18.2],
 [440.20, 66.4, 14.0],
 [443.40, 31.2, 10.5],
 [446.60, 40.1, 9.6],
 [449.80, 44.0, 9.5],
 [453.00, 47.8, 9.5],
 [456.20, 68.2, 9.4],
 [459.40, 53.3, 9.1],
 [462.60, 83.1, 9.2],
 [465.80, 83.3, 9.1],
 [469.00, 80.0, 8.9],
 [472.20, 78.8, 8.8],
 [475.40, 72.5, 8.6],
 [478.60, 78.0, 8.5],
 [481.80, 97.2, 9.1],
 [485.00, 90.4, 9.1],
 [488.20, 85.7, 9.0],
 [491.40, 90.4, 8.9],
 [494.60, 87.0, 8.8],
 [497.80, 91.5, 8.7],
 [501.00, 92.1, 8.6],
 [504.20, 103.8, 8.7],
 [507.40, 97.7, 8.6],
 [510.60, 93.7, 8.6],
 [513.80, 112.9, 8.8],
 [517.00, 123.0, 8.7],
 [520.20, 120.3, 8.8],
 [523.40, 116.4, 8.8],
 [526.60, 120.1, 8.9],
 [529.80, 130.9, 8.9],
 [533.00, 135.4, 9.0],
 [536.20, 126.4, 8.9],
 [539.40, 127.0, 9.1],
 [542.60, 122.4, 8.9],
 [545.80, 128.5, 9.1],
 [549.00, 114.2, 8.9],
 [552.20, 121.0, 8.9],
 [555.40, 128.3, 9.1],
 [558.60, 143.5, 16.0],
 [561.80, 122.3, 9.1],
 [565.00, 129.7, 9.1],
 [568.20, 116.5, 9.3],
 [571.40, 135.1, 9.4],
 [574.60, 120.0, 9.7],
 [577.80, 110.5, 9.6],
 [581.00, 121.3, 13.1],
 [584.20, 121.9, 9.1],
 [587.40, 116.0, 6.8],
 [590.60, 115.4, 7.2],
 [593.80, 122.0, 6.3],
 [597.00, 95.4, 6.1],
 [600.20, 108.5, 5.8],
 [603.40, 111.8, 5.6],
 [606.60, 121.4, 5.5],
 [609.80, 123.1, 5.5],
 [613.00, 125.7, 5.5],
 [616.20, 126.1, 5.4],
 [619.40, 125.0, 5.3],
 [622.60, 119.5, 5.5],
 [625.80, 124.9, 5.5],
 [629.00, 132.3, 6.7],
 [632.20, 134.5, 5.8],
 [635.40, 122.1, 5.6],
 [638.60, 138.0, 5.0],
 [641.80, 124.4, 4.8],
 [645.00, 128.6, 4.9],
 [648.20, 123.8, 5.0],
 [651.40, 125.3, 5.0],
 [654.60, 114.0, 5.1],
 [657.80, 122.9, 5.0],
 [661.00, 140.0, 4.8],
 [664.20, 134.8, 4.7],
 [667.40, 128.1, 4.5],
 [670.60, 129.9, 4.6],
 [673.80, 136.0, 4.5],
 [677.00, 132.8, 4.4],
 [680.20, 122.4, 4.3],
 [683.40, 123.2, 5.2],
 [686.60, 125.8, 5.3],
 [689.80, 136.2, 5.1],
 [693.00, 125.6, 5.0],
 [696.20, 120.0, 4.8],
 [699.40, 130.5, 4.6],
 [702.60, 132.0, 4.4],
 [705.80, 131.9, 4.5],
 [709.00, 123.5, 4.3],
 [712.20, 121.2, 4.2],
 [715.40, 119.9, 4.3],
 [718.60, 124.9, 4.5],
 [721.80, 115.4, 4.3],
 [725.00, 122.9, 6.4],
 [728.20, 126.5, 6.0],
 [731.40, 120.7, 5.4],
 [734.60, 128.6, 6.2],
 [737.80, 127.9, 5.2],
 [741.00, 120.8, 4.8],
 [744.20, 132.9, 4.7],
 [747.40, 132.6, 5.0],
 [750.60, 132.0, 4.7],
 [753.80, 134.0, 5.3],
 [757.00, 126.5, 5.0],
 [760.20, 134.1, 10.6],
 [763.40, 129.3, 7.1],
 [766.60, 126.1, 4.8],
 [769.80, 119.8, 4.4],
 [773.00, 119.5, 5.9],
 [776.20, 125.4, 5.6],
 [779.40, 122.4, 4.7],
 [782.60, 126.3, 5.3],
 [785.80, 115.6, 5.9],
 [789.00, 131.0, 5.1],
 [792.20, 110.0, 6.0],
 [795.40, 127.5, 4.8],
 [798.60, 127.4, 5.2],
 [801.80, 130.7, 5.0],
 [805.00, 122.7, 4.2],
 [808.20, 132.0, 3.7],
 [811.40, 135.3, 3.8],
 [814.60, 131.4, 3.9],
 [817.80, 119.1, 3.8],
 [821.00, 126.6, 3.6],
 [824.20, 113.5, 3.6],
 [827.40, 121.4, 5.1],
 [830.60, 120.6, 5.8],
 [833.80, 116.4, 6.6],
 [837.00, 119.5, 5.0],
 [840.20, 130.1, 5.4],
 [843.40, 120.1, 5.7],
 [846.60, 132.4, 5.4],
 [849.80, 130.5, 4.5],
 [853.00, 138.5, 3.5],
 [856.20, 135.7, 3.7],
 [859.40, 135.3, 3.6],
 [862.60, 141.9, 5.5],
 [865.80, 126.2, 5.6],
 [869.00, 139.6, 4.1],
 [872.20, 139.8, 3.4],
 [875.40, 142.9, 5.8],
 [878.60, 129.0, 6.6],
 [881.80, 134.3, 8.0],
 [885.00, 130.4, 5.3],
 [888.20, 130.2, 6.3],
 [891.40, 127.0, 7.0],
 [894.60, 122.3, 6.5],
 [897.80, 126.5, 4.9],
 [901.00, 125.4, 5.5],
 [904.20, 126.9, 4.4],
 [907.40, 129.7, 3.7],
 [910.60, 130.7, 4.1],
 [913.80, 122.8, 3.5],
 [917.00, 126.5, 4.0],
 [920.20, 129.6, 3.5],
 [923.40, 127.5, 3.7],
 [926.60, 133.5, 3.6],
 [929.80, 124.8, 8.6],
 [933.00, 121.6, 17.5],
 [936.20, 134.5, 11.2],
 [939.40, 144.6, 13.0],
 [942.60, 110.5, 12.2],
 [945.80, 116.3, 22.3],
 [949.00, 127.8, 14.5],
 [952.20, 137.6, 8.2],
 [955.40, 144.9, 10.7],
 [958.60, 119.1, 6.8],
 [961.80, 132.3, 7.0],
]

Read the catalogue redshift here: 0.15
